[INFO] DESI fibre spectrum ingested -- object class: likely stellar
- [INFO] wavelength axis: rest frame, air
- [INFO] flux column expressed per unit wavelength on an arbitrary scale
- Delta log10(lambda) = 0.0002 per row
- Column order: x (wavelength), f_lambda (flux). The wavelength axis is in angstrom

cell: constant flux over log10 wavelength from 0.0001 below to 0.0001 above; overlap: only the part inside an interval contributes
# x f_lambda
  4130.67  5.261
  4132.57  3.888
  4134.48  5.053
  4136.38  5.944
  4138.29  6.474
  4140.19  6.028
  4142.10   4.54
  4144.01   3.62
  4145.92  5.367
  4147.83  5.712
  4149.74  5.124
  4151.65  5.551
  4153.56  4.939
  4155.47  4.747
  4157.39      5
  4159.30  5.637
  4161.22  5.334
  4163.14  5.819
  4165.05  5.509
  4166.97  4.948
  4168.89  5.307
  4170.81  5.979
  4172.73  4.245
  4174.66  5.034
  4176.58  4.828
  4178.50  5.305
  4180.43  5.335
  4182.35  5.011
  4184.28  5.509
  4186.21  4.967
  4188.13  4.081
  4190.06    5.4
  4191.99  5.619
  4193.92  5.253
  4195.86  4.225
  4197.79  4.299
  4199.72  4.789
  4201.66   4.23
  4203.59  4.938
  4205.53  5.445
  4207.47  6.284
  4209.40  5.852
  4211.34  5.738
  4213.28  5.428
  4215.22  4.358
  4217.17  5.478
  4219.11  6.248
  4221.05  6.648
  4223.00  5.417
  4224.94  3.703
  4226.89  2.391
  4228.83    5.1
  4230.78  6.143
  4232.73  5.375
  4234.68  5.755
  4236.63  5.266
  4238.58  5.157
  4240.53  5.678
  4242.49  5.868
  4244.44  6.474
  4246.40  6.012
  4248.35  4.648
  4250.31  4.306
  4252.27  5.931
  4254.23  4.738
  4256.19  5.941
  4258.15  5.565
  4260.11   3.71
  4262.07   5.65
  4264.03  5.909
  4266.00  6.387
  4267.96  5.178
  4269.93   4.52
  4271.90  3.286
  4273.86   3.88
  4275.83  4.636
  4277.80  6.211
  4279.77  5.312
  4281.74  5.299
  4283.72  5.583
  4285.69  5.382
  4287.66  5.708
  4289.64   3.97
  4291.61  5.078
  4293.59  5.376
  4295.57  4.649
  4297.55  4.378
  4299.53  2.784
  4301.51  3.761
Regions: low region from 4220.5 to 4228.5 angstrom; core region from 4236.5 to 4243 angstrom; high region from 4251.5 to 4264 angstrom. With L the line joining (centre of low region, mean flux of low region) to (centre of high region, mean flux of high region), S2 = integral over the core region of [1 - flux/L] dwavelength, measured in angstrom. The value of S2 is -0.9 angstrom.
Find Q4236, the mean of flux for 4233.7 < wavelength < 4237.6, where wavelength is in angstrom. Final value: 5.51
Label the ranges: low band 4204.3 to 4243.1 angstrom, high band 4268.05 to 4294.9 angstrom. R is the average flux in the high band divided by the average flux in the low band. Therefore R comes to 0.9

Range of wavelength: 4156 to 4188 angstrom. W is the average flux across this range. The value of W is 5.2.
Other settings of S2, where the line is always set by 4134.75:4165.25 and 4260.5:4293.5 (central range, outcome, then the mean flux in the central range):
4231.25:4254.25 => -1.4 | 5.48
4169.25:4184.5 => 0.4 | 5.14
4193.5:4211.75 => 0.5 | 5.08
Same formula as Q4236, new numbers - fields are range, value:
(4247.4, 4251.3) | 4.47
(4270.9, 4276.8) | 3.94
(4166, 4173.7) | 5.11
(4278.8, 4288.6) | 5.46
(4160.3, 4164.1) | 5.59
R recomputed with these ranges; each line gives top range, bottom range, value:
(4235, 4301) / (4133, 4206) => 1.00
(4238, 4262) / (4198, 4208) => 1.07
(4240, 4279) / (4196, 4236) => 1.01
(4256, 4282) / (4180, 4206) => 1.03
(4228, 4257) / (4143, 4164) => 1.06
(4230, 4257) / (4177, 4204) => 1.12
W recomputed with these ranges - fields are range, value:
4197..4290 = 5.21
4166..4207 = 5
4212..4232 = 5.1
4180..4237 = 5.14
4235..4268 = 5.45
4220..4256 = 5.27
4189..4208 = 5.01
